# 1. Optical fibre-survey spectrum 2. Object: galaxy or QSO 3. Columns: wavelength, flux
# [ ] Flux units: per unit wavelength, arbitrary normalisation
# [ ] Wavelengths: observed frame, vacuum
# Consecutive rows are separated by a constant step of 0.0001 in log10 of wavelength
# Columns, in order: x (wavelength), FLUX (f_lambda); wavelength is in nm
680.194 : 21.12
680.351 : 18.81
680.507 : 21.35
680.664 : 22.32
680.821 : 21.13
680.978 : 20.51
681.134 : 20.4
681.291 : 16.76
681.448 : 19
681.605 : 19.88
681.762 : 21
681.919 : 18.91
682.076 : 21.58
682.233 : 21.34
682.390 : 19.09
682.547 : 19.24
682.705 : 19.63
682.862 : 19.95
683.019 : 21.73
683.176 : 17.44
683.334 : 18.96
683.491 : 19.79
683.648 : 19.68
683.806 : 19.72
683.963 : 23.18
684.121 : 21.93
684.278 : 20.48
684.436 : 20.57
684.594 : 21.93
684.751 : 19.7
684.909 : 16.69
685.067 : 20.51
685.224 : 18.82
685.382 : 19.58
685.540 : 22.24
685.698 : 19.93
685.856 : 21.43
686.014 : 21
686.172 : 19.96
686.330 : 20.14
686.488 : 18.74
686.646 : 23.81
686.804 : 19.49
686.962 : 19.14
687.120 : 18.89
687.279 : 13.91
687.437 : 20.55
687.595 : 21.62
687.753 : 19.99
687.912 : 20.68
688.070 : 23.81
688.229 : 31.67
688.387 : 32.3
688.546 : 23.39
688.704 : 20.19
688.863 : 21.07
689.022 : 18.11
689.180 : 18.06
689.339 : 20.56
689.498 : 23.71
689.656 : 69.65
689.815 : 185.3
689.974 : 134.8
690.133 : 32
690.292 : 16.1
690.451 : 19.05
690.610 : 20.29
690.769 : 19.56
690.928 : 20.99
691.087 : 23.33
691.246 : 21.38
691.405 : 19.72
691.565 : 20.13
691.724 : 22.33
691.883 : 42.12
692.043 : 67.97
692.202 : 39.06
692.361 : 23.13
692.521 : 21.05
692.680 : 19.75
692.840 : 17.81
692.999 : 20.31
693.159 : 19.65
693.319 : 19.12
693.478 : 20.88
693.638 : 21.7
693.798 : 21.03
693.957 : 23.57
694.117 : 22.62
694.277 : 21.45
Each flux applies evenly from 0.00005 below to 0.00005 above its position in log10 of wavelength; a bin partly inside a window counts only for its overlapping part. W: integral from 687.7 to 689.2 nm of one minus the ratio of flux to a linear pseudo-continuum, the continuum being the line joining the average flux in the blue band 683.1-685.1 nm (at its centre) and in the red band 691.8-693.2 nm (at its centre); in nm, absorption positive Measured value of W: 0.128 nm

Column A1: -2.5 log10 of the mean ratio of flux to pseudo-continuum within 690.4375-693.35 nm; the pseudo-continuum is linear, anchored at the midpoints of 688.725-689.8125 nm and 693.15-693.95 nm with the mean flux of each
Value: 0.09 mag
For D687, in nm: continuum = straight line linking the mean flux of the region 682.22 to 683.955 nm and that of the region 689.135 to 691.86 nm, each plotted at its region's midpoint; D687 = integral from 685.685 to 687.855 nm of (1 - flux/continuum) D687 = 0.73 nm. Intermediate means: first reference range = 19.8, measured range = 19.9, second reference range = 40.7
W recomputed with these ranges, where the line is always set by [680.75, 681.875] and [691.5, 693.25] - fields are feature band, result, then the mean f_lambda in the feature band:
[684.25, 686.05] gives 0.20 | 20.2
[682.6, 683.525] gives 0.07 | 19.6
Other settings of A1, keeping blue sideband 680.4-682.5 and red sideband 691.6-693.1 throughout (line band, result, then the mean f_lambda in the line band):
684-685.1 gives 0.13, 20.3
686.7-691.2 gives -0.21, 33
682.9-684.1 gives 0.10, 20.2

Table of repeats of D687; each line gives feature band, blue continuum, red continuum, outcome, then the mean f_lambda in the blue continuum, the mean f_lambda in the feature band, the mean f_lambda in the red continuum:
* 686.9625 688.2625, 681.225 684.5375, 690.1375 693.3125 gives 0.103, 20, 20.9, 25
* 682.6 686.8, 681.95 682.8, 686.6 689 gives 0.121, 20.1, 20.3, 21.9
